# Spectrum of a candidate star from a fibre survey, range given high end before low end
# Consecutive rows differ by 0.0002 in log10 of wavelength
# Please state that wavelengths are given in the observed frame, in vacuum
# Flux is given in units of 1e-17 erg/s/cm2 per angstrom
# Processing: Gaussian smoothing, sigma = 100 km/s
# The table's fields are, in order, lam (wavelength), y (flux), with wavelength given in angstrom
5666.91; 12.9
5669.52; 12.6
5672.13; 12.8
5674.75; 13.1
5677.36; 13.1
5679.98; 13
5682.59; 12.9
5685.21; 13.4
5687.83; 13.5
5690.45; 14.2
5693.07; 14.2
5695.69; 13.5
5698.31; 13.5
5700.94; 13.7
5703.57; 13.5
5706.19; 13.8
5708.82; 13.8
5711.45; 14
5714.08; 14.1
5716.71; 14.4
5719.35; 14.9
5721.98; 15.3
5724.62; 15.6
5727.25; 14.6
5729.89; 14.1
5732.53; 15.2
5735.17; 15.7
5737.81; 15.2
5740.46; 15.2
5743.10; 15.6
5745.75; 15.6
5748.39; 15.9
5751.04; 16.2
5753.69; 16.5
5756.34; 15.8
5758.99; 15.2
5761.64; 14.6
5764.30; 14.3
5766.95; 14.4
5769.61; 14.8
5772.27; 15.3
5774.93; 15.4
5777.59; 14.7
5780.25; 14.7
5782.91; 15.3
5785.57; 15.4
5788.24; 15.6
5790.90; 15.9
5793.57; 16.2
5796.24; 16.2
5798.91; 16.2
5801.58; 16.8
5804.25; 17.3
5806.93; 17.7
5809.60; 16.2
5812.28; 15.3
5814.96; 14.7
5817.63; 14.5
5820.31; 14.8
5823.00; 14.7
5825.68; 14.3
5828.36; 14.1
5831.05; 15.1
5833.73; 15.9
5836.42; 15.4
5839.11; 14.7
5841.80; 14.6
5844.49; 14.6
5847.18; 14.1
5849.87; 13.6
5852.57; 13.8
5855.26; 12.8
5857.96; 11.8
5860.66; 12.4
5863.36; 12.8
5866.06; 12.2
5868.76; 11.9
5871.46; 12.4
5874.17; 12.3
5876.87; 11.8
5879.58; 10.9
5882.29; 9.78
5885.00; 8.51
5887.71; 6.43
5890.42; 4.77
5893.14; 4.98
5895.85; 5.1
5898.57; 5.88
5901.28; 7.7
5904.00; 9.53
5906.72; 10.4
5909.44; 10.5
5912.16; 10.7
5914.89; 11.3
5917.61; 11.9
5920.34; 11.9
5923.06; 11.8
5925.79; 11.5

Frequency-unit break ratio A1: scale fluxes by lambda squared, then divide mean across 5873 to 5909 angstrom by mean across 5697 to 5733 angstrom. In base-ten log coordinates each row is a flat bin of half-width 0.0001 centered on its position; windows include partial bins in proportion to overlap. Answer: 0.62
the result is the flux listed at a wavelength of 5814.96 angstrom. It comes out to 14.7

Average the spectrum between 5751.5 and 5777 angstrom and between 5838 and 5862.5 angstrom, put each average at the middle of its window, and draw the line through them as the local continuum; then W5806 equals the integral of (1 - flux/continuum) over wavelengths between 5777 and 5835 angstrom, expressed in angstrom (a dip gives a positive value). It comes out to -4.6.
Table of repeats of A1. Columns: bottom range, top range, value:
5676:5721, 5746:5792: 1.14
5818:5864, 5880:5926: 0.65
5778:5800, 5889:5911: 0.49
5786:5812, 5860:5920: 0.61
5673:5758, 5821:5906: 0.84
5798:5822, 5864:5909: 0.59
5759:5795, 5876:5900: 0.51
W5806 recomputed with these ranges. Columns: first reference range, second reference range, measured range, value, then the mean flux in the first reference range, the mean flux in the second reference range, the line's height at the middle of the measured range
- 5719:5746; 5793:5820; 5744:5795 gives 0.82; 15.2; 16.1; 15.6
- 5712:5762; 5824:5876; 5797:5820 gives -2.94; 15.2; 13.6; 14.2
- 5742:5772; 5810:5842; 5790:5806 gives -1.49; 15.3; 14.9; 15.1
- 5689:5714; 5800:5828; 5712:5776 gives -2.96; 13.8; 15.6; 14.5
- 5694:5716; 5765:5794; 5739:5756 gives -1.45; 13.8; 15.2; 14.6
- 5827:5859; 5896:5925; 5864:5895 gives 6.27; 14.2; 9.98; 11.9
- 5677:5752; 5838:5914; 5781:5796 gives -3.49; 14.4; 10.7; 12.7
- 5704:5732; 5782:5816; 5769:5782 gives 0.51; 14.5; 16.1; 15.6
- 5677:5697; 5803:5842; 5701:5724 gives -0.67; 13.5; 15.3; 13.8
